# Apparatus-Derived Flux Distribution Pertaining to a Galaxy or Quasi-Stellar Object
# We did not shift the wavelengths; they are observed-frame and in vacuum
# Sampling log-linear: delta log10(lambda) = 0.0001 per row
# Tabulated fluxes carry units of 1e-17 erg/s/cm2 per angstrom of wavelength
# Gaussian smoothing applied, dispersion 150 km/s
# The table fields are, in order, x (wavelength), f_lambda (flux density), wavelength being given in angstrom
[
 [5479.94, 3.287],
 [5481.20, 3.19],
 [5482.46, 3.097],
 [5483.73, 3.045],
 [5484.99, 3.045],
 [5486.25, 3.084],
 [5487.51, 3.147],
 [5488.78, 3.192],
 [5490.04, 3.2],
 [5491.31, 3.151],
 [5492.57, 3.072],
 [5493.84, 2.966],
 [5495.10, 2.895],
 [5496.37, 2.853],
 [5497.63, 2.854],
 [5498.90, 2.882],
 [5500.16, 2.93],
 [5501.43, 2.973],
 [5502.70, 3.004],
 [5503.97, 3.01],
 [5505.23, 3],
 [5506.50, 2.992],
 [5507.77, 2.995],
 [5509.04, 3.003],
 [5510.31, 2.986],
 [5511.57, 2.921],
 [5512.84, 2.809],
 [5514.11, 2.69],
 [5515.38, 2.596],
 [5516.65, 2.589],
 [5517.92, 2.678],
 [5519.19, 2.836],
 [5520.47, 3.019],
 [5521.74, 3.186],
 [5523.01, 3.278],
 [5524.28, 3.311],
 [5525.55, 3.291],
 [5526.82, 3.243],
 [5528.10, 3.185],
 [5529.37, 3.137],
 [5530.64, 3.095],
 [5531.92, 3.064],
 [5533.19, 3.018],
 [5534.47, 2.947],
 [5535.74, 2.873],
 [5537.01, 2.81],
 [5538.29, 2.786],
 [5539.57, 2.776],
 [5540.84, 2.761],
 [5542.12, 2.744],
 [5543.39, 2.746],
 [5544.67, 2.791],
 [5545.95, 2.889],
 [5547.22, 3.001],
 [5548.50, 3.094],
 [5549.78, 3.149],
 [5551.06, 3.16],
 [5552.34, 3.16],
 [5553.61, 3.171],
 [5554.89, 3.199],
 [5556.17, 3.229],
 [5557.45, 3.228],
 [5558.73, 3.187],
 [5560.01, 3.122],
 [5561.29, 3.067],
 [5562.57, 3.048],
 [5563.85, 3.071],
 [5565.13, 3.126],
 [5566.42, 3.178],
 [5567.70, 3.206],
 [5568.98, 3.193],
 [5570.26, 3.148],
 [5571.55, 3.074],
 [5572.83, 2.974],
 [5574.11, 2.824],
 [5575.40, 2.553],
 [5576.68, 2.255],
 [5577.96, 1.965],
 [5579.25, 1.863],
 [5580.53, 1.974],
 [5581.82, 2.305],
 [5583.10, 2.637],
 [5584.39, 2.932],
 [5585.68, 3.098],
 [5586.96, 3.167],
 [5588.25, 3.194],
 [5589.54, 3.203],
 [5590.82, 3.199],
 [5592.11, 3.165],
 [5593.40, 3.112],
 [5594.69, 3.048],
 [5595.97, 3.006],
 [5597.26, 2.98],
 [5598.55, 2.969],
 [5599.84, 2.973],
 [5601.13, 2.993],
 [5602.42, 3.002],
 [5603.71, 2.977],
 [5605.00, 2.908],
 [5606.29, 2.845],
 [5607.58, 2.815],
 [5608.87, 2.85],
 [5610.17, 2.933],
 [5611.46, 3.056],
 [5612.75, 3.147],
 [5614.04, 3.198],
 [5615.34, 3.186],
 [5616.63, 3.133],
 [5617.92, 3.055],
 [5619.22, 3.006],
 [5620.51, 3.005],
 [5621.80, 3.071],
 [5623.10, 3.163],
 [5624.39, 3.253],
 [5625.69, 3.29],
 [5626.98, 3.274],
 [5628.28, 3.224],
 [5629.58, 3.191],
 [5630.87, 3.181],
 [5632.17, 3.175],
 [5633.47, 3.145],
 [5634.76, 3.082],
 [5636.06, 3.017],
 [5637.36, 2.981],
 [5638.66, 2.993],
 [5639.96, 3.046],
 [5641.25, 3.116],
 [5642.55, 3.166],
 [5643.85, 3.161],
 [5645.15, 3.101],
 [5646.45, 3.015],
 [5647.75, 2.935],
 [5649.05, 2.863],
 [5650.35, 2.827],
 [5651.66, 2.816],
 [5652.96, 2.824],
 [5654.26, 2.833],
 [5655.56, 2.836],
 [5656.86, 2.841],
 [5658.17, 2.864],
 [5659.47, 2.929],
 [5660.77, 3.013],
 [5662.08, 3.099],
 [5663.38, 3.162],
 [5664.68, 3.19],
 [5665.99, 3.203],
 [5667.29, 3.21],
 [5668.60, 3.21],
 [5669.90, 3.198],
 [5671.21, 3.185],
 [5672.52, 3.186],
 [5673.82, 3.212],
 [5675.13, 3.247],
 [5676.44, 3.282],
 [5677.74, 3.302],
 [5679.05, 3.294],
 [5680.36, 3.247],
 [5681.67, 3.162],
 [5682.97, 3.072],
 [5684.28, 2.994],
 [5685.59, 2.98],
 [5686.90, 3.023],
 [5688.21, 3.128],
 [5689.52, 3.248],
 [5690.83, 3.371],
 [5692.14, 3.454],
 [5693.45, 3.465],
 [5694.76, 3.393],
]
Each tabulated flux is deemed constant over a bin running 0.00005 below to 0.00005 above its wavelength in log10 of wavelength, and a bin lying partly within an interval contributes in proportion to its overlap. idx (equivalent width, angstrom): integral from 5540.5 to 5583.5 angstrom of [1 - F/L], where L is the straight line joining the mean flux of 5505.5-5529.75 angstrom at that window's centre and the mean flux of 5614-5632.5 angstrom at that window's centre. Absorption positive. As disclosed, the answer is 2.4 angstrom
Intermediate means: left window 2.99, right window 3.16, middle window 2.89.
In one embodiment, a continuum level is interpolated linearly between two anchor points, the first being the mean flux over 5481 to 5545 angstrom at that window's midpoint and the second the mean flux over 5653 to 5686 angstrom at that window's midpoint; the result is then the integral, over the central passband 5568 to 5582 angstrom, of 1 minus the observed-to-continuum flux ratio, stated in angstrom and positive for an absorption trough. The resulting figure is 2.1 angstrom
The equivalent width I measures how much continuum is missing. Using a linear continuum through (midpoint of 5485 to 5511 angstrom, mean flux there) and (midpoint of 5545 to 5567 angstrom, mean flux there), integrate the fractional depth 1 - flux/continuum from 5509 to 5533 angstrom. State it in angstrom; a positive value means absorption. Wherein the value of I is 0.45 angstrom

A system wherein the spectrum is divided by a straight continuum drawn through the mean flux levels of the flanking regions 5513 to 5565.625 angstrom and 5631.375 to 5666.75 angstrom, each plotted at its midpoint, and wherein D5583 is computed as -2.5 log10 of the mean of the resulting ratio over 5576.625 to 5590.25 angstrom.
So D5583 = 0.15 mag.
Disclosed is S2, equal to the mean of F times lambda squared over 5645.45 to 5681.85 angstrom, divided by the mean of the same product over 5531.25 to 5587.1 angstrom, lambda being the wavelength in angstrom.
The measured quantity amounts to 1.10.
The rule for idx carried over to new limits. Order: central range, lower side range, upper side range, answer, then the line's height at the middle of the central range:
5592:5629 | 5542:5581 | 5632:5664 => -1.2 angstrom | 2.96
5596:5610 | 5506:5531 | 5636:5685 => 0.5 angstrom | 3.04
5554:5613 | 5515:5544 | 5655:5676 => 1.6 angstrom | 3.02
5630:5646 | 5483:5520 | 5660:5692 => 0.2 angstrom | 3.13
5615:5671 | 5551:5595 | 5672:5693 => 0.7 angstrom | 3.11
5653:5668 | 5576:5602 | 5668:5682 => 0.7 angstrom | 3.16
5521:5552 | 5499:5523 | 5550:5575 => 0.0 angstrom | 3.01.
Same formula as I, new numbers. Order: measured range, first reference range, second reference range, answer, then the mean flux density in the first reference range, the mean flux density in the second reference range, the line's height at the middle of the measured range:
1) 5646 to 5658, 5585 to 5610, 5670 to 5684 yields 1.1 angstrom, 3.02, 3.21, 3.15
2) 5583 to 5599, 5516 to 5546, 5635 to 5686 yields -0.3 angstrom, 2.96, 3.07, 3.01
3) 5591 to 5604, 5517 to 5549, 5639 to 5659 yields -0.3 angstrom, 2.98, 2.95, 2.96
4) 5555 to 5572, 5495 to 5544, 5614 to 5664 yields -0.9 angstrom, 2.94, 3.05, 2.98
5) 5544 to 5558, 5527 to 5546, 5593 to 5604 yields -0.8 angstrom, 2.92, 3.01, 2.94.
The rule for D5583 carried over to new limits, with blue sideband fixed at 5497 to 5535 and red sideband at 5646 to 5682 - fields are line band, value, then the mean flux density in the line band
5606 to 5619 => 0.01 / 3.02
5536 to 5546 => 0.08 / 2.78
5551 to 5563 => -0.05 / 3.16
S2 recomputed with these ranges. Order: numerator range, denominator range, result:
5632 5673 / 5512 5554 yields 1.07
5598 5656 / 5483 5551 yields 1.06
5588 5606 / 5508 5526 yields 1.07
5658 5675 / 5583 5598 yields 1.05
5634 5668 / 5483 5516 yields 1.07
